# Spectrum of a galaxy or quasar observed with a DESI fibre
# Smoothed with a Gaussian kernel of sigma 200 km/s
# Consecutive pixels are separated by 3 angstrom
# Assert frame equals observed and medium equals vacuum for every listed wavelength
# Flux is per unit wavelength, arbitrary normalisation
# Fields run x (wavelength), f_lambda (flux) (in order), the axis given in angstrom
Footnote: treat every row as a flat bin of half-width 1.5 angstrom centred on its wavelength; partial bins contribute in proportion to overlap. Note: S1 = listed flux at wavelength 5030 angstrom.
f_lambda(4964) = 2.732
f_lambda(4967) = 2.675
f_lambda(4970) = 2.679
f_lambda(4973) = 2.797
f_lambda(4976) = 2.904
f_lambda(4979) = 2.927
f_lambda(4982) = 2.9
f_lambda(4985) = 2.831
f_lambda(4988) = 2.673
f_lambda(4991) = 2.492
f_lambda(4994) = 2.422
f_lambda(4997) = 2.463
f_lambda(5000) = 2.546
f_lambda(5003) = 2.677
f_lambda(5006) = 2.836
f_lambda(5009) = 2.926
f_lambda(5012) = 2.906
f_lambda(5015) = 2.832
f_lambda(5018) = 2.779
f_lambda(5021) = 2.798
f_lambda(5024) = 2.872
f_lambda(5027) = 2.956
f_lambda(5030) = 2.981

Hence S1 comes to 2.981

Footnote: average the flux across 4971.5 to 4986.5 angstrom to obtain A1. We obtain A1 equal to 2.87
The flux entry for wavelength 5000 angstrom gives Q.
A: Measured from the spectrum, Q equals 2.546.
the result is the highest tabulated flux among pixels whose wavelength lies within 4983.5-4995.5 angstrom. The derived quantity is 2.831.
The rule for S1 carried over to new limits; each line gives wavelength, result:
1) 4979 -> 2.927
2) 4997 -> 2.463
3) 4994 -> 2.422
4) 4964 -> 2.732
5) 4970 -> 2.679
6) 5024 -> 2.872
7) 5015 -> 2.832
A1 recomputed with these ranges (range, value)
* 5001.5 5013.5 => 2.84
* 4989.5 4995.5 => 2.46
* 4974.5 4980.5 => 2.92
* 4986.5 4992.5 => 2.58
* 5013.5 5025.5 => 2.82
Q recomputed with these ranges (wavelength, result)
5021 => 2.798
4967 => 2.675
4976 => 2.904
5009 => 2.926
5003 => 2.677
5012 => 2.906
